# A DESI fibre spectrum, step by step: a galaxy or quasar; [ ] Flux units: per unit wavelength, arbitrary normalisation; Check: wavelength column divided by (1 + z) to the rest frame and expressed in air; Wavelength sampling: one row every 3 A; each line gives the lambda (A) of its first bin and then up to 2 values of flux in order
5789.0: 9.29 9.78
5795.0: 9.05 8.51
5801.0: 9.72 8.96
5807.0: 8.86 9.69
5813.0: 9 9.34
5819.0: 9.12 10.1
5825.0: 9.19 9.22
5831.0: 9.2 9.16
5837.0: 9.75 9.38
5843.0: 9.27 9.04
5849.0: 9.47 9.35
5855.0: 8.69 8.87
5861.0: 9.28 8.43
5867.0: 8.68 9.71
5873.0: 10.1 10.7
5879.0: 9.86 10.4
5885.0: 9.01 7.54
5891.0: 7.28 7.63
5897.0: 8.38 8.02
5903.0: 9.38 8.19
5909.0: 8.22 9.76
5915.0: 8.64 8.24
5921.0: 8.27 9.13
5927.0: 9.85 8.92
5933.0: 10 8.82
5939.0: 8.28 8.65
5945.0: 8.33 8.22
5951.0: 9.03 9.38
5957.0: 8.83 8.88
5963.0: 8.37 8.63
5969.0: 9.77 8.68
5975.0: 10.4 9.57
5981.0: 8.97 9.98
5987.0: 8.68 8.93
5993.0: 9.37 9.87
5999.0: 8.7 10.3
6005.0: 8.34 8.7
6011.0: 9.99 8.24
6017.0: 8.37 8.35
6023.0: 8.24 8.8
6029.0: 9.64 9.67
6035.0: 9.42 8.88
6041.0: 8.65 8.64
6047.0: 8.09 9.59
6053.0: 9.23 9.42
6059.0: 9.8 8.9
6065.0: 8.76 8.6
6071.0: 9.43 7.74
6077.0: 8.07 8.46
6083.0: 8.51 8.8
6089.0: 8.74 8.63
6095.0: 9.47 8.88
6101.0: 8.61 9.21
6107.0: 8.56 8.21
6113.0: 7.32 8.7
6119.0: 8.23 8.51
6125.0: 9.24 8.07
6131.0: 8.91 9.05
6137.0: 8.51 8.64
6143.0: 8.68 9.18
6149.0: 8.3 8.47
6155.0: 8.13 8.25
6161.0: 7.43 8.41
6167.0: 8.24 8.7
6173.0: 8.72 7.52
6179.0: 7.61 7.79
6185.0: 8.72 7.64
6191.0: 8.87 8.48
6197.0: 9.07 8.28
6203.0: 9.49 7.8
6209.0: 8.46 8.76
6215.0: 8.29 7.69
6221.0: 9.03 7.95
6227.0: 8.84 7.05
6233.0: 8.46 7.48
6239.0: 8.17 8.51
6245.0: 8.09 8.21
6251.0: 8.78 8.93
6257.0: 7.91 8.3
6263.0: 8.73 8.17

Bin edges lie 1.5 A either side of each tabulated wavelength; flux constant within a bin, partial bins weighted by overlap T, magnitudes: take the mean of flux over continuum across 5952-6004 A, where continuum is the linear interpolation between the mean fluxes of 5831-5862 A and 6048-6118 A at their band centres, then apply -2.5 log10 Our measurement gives -0.03 mag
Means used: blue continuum 9.22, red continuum 8.76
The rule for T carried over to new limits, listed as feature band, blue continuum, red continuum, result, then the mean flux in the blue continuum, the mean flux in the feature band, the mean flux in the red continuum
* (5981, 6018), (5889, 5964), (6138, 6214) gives -0.067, 8.66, 9.13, 8.39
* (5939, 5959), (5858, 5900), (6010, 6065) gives 0.032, 8.96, 8.71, 8.98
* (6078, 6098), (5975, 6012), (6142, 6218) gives 0.009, 9.32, 8.76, 8.36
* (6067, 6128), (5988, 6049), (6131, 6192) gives 0.005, 8.96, 8.58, 8.35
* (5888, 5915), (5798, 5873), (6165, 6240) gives 0.091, 9.23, 8.33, 8.29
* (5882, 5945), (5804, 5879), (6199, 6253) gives 0.059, 9.32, 8.65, 8.3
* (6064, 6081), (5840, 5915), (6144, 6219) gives 0.008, 8.97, 8.5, 8.34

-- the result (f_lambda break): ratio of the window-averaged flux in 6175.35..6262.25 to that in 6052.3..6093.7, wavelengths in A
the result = 0.94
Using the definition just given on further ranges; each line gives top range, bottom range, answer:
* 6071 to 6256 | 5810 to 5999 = 0.93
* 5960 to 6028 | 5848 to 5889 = 0.97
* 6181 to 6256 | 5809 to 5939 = 0.92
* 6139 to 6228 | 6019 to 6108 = 0.95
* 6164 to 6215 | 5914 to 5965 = 0.95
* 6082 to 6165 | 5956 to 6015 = 0.93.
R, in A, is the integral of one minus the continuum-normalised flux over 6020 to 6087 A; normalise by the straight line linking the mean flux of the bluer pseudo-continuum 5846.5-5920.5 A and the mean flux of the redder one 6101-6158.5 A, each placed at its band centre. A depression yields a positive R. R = -1.65 A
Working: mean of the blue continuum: 8.9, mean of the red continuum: 8.54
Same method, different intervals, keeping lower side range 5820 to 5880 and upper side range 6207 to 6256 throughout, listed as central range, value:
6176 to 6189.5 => 0.8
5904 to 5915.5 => 0.6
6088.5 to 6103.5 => -0.4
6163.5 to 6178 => 0.3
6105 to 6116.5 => 0.6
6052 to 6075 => -0.6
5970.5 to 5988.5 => -0.8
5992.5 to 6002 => -0.5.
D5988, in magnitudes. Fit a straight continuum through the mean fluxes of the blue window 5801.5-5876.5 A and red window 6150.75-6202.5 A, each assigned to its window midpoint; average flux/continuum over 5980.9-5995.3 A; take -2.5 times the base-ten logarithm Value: -0.05 mag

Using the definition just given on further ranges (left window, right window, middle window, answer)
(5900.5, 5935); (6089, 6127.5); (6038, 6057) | -0.02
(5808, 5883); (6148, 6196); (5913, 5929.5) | 0.03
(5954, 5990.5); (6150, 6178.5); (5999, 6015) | -0.01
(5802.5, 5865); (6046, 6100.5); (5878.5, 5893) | 0.05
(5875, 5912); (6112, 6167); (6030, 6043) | -0.07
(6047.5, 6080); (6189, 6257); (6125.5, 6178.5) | 0.02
